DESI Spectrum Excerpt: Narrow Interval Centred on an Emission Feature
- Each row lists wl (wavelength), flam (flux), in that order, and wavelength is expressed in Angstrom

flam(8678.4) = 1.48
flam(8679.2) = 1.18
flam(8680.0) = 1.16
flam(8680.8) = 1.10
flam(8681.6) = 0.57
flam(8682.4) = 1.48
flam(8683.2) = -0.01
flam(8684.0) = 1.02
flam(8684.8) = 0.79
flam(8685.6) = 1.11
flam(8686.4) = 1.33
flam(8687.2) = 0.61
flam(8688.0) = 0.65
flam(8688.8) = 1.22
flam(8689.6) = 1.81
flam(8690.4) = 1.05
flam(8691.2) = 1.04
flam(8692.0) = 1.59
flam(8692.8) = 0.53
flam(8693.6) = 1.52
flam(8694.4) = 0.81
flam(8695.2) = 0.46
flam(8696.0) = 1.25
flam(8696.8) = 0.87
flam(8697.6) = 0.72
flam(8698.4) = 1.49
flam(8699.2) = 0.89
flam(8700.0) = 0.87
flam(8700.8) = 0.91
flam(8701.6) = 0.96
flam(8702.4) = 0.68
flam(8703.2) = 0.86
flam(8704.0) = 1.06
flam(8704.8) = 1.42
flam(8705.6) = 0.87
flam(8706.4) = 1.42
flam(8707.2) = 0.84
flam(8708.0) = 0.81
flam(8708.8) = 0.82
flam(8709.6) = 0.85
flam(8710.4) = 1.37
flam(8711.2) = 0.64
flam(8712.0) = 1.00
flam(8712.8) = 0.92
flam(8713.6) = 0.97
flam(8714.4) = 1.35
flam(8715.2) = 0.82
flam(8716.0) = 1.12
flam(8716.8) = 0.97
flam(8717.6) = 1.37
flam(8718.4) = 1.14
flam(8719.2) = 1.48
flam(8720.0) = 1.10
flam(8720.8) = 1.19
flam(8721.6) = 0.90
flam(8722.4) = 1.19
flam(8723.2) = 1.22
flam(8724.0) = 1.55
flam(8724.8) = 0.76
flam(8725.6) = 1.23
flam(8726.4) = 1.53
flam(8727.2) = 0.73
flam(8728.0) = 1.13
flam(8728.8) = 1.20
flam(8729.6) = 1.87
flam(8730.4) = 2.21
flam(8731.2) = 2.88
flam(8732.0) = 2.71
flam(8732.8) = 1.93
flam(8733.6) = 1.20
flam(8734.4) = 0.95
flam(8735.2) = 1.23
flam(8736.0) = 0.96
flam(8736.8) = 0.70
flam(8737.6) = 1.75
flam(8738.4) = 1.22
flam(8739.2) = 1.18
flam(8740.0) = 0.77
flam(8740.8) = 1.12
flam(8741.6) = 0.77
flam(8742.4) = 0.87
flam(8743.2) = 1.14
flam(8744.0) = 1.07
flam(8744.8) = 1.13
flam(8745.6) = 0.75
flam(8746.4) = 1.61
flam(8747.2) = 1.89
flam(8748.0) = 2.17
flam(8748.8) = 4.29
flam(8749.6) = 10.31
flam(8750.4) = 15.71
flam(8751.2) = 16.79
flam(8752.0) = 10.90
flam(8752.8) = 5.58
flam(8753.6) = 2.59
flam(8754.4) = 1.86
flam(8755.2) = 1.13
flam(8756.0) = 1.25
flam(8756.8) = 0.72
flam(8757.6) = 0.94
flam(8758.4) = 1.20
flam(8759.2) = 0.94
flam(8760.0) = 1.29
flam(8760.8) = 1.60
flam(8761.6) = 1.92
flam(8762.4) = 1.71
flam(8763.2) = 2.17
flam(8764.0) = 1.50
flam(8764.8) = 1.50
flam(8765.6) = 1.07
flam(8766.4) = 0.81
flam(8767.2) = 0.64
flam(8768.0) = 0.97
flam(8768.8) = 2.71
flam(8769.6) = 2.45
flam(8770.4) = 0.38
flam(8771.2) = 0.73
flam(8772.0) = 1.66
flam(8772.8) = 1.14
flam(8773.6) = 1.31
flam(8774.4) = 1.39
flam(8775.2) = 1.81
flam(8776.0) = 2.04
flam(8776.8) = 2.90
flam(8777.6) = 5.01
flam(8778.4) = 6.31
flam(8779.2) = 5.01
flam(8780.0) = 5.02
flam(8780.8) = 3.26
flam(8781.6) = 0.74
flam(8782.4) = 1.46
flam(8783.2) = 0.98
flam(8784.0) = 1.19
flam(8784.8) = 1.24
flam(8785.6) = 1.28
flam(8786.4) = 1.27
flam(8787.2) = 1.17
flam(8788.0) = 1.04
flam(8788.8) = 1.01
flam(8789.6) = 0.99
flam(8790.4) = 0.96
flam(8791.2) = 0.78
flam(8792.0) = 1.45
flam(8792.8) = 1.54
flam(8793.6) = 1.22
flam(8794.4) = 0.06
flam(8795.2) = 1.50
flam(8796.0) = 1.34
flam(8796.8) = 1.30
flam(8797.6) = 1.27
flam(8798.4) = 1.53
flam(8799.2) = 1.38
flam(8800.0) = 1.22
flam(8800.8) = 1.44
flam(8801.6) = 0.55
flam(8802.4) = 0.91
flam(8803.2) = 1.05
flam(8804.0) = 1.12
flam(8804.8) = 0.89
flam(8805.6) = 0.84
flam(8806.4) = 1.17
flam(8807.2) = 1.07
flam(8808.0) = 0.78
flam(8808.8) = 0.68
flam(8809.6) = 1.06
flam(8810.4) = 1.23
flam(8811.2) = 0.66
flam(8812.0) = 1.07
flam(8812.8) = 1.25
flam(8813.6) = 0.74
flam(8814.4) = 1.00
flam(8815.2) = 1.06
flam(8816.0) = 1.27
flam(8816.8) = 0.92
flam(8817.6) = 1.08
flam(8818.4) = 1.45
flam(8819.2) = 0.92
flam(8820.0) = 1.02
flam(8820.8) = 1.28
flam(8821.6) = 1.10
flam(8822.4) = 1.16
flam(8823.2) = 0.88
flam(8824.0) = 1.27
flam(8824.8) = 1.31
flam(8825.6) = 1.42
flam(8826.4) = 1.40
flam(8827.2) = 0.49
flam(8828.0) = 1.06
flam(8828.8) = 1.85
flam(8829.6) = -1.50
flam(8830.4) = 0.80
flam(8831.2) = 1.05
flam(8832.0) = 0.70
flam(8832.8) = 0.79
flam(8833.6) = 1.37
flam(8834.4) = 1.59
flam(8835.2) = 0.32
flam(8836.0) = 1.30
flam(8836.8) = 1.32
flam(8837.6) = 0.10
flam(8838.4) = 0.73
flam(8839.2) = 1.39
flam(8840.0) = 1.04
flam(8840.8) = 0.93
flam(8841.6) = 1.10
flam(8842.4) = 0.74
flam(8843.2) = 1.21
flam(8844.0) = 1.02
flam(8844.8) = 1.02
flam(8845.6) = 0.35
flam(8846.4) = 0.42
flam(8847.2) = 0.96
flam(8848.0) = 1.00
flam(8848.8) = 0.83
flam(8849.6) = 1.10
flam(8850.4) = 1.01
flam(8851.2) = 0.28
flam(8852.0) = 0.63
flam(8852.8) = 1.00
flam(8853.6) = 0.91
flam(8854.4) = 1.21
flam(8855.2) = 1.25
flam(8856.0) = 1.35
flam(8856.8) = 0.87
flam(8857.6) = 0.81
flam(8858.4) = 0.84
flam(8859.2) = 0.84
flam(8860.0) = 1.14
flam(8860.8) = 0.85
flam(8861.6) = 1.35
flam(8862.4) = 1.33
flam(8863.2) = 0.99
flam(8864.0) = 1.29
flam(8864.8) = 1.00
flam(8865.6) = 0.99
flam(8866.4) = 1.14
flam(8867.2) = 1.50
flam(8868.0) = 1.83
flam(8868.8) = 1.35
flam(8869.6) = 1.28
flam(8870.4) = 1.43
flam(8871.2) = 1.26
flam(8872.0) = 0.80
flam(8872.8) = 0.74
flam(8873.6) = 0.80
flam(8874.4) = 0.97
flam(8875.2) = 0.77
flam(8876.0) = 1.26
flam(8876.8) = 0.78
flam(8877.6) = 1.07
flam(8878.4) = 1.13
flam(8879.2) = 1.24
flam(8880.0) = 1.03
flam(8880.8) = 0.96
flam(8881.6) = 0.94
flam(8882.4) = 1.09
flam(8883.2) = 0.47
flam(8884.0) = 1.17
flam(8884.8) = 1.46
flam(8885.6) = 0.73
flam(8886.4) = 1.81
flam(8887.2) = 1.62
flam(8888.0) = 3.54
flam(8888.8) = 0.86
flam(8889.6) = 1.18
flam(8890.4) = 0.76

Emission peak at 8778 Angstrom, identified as [N II] 6583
